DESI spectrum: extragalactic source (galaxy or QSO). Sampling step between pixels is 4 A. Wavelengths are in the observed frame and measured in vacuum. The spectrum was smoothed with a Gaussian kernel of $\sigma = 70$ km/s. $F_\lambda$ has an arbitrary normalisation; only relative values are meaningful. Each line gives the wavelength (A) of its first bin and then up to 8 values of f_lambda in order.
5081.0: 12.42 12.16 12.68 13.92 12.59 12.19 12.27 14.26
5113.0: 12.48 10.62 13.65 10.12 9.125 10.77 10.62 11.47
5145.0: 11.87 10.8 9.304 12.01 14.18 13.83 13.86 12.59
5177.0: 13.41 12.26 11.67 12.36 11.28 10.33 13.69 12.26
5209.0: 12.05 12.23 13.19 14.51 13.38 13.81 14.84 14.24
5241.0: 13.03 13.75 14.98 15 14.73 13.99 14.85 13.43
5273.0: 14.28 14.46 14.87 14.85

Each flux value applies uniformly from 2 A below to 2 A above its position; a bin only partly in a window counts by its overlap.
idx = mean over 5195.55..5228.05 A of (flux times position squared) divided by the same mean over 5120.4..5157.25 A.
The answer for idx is 1.21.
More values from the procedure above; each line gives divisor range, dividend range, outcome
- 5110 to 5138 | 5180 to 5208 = 1.10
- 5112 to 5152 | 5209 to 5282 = 1.32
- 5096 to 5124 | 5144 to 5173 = 1.00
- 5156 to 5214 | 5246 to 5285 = 1.19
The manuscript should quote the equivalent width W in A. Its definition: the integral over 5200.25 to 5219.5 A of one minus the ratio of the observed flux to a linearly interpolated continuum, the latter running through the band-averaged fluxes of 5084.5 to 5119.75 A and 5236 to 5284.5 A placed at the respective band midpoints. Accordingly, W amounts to 1.6 A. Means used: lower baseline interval 12.6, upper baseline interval 14.3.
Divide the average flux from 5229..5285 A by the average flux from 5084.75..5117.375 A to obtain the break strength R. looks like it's 1.13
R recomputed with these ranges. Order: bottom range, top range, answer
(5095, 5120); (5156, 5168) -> 1.08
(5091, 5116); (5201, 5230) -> 1.02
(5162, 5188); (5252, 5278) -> 1.11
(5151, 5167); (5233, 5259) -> 1.16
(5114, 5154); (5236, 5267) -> 1.31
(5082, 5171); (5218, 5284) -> 1.18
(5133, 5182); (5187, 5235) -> 1.06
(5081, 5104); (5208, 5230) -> 1.04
